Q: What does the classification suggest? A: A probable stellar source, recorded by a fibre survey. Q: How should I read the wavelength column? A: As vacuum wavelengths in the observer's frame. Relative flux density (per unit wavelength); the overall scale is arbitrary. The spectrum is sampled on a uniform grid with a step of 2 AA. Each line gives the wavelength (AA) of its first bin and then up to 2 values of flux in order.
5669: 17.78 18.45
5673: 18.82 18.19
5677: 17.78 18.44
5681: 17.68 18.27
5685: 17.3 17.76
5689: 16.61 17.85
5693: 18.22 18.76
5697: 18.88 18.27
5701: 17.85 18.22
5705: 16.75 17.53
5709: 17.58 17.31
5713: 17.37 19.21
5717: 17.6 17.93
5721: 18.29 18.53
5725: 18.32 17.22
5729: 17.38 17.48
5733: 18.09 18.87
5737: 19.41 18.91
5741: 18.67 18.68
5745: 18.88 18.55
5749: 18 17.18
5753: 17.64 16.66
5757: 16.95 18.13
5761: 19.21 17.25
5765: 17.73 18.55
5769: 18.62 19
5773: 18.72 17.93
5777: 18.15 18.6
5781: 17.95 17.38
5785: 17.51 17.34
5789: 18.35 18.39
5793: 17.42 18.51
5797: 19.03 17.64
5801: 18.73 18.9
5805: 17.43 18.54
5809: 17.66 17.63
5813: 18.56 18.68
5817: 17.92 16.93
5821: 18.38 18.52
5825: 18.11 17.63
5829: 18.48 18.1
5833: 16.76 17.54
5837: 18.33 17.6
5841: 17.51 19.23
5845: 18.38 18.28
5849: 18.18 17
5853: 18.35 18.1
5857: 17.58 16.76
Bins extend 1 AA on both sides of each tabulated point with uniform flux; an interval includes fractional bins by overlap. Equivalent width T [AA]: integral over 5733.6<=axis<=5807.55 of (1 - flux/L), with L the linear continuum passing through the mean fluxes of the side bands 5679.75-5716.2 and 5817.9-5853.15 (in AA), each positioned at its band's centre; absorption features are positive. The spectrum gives -1.2 AA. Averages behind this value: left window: 17.9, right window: 18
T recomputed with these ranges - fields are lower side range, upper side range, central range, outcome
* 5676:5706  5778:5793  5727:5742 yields -0.35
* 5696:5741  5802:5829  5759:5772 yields -0.22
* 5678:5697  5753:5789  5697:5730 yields 0.15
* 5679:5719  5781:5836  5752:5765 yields 0.21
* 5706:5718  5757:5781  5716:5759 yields -0.16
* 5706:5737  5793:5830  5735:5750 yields -0.61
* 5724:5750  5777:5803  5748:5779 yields 0.38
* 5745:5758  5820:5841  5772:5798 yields -0.53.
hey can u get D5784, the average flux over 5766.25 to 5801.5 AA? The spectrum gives 18.2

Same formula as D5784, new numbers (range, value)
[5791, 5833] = 18.1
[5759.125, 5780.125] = 18.4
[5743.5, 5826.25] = 18.1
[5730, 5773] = 18.2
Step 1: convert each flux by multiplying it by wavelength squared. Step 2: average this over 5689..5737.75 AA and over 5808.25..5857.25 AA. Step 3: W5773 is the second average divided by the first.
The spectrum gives 1.04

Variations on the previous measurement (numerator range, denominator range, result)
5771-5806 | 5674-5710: 1.05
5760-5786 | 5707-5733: 1.04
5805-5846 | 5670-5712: 1.05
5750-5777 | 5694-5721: 1.02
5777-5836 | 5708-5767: 1.02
